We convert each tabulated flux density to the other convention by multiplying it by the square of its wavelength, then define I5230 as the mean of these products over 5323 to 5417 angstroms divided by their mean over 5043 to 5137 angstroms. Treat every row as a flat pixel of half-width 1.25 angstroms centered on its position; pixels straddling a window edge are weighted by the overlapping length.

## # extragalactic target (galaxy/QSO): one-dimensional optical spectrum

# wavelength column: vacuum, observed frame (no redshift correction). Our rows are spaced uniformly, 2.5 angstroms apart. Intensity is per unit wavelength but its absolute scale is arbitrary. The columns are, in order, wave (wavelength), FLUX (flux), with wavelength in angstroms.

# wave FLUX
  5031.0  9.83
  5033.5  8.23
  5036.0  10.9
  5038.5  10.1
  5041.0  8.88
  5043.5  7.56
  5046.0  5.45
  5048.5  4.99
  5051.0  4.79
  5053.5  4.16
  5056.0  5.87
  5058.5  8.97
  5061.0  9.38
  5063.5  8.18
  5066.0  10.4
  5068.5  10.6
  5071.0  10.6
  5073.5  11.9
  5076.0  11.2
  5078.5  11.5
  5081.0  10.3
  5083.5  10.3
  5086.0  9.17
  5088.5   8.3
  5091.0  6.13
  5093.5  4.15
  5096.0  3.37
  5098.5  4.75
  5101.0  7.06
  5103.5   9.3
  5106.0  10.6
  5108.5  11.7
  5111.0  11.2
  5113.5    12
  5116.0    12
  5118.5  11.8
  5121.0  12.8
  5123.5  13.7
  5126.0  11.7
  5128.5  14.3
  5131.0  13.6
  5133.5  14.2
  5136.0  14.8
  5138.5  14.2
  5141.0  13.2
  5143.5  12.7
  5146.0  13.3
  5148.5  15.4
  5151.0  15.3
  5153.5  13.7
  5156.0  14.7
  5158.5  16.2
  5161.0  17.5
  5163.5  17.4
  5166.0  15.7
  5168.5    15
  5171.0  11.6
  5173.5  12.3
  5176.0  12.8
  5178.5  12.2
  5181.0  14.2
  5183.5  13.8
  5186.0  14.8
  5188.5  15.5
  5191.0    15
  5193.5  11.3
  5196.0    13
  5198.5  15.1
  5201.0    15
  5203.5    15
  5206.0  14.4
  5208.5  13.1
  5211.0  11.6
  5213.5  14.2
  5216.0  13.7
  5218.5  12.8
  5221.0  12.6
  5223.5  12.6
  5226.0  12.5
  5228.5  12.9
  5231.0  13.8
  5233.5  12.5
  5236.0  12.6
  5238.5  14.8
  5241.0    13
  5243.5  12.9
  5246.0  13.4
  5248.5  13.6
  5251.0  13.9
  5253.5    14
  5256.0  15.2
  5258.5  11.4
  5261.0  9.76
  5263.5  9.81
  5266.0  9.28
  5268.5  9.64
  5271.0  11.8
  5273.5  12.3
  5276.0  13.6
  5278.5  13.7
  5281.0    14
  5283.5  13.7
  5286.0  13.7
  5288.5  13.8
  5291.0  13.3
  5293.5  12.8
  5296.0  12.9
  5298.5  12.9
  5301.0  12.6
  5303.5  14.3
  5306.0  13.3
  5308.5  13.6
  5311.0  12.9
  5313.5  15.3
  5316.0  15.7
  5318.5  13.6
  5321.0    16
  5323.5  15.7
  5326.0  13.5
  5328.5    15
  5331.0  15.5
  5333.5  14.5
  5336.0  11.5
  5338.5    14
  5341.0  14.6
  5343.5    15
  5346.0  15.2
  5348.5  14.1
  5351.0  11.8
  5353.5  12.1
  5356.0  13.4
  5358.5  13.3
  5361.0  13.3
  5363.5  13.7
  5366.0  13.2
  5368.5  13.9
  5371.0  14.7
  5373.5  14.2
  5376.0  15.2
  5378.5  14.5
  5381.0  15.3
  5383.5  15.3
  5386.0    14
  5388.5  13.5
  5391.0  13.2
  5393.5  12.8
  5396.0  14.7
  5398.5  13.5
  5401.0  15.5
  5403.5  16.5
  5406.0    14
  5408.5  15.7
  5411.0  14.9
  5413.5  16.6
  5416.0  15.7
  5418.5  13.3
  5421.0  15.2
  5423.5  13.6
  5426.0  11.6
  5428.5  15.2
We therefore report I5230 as 1.66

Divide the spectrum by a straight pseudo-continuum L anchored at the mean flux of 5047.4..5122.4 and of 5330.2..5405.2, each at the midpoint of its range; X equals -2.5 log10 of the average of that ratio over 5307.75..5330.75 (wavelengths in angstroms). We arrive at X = -0.115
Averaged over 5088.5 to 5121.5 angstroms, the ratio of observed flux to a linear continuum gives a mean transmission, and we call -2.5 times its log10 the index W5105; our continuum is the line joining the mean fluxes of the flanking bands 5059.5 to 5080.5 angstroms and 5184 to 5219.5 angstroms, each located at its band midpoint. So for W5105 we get 0.28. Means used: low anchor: 10.4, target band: 8.88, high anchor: 13.9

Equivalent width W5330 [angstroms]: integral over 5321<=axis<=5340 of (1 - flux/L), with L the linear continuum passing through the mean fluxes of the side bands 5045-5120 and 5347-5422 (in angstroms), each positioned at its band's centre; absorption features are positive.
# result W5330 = -1.6 angstroms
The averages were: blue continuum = 8.7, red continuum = 14.2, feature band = 14.4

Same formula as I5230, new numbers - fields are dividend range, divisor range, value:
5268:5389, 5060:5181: 1.27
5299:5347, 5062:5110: 1.75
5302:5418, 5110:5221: 1.11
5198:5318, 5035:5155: 1.36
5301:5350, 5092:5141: 1.42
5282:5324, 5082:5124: 1.62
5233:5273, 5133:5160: 0.89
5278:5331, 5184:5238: 1.07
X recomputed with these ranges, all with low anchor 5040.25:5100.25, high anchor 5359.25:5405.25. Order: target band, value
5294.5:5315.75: -0.07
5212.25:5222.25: -0.22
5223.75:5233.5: -0.16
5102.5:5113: -0.24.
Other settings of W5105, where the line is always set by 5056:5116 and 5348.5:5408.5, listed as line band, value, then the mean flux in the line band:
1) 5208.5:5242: -0.139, 13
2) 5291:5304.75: -0.037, 13.1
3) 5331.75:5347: -0.062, 14.2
